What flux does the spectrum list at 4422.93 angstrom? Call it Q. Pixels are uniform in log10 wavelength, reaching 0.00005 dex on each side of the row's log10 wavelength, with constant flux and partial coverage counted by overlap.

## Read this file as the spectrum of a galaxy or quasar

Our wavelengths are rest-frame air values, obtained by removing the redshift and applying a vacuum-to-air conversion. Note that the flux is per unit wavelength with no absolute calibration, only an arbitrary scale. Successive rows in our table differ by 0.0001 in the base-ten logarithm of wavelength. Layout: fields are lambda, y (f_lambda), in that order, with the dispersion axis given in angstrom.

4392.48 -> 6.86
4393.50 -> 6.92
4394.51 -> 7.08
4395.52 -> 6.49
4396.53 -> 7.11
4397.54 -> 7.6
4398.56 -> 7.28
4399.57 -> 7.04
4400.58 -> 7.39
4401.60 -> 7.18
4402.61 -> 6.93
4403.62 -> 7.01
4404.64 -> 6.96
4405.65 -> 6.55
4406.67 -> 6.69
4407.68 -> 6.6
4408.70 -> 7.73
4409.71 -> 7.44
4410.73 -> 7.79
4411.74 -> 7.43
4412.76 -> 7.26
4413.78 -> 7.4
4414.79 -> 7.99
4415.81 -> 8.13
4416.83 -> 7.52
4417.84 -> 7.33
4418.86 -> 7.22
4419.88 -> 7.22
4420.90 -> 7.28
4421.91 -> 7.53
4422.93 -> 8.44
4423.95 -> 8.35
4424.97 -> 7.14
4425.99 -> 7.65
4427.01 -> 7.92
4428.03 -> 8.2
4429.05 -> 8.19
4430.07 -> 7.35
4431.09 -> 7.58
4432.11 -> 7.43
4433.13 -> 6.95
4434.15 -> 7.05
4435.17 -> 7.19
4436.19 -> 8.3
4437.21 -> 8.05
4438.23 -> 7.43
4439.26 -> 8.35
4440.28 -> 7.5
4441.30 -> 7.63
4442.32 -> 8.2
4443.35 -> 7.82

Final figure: 8.44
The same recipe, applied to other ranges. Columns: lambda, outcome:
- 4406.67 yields 6.69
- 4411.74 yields 7.43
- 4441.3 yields 7.63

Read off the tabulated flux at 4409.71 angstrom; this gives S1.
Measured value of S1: 7.44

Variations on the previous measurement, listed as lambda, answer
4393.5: 6.92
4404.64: 6.96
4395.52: 6.49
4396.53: 7.11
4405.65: 6.55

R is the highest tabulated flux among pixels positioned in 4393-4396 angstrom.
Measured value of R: 7.08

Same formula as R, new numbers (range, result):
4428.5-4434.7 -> 8.19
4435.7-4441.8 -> 8.35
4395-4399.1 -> 7.6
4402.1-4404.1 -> 7.01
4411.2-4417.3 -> 8.13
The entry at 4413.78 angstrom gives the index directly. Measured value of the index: 7.4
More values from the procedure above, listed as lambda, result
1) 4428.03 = 8.2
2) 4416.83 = 7.52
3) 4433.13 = 6.95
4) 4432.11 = 7.43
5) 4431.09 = 7.58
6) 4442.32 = 8.2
